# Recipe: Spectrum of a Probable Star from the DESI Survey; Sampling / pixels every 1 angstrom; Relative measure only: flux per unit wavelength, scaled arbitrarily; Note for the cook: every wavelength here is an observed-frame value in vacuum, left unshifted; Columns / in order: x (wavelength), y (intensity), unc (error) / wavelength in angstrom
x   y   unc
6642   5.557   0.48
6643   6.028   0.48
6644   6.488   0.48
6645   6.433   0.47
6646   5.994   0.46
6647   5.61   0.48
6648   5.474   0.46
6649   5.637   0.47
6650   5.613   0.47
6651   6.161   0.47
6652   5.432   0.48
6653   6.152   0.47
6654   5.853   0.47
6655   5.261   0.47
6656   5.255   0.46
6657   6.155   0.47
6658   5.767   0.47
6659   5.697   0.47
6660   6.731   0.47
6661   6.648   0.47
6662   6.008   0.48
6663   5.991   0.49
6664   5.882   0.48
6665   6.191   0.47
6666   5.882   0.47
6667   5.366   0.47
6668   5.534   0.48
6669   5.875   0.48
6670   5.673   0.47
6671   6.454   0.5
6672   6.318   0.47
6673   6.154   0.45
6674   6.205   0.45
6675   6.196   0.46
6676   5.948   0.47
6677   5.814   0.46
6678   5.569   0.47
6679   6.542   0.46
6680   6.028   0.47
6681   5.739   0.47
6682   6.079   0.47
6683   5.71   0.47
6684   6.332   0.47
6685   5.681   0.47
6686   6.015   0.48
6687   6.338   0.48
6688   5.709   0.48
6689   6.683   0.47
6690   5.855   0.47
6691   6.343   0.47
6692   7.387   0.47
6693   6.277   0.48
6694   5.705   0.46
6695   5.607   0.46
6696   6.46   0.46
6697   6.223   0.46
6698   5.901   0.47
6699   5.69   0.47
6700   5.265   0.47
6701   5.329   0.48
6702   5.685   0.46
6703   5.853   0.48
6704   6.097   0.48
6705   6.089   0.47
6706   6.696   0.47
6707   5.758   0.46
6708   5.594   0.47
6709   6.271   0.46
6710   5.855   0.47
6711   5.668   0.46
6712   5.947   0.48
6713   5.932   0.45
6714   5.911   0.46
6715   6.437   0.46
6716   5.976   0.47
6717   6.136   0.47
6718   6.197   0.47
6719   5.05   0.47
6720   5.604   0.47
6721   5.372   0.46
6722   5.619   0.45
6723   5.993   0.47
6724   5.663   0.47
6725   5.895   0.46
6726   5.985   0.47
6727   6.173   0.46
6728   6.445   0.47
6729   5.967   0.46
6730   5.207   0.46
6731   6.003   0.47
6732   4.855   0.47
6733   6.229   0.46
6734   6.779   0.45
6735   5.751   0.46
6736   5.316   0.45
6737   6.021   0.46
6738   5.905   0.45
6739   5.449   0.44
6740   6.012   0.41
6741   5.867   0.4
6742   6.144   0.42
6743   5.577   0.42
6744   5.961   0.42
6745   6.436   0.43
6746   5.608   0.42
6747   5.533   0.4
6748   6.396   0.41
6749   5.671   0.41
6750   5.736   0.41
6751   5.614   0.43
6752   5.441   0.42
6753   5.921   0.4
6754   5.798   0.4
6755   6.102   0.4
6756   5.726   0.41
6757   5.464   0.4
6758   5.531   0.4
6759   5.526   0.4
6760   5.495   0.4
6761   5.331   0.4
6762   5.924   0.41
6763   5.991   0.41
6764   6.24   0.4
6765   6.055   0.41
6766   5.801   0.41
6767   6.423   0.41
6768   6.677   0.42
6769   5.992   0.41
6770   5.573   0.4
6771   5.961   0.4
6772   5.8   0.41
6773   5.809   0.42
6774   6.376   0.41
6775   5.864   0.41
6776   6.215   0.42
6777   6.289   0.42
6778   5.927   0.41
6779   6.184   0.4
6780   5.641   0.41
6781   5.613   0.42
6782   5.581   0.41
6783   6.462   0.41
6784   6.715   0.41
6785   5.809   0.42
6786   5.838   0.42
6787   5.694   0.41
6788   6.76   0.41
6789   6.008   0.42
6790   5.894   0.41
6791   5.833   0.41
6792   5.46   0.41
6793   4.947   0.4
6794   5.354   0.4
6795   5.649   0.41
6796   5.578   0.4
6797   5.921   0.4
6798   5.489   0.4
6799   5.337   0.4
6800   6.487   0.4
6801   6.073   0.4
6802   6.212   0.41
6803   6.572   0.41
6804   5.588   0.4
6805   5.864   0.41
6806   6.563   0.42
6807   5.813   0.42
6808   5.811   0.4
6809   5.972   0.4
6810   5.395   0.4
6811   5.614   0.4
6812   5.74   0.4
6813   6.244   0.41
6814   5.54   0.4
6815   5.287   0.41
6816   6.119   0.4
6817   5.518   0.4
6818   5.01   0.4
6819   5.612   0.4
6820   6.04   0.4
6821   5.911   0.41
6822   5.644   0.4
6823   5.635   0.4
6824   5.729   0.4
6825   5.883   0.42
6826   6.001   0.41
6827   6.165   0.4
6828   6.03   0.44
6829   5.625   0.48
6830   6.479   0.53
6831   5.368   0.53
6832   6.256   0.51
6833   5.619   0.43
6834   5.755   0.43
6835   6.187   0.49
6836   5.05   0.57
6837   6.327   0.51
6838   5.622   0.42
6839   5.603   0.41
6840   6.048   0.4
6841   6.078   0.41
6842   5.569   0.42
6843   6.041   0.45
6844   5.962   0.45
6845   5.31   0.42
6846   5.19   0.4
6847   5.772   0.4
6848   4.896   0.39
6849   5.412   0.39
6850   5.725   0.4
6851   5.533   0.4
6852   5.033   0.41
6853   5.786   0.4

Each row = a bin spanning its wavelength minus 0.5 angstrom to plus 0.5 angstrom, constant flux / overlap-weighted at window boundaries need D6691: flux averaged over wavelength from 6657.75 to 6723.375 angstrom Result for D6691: 5.98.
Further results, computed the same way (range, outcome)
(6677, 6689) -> 6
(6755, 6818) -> 5.87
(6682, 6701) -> 6.05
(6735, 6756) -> 5.82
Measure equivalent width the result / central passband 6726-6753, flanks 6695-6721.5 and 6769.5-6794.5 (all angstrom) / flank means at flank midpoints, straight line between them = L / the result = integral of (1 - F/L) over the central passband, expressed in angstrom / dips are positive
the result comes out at 0.2 angstrom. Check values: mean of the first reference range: 5.88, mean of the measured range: 5.85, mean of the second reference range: 5.9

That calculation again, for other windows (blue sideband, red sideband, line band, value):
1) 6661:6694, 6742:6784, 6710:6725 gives 0.4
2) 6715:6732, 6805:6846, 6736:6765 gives 0.1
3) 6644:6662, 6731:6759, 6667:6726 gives -1.1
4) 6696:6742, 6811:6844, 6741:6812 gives -0.6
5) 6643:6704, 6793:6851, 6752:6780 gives -0.3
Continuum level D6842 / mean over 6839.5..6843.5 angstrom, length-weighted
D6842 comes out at 5.93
